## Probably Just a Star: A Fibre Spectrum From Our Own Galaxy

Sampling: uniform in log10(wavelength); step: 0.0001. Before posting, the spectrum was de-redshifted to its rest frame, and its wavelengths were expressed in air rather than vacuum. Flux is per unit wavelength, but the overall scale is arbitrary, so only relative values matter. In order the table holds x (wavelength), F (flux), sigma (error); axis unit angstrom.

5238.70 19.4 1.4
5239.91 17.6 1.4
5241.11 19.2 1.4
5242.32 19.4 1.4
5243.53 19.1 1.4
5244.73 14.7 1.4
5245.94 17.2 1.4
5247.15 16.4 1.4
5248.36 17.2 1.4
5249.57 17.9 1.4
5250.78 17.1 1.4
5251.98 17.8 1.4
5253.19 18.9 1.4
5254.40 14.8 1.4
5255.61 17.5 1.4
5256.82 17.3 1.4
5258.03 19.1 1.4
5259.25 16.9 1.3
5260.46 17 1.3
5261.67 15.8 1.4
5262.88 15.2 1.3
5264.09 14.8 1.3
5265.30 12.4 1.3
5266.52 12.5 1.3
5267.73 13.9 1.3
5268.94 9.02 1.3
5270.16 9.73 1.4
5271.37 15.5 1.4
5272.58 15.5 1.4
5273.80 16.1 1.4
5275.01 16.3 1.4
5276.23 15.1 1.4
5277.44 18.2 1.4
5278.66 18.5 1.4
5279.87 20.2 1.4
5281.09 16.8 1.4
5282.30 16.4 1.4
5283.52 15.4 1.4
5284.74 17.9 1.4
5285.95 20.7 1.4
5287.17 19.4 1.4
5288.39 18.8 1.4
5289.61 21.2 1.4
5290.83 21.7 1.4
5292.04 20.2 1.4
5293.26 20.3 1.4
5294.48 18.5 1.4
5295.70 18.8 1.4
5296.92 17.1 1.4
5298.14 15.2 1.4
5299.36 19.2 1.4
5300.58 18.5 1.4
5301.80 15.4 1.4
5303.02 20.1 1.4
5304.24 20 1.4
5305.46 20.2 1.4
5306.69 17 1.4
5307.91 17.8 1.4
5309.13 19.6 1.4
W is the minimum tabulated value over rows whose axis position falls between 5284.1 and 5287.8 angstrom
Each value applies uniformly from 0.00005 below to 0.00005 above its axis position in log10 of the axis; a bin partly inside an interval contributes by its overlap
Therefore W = 17.9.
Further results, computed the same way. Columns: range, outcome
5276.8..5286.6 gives 15.4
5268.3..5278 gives 9.02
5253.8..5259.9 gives 14.8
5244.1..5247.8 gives 14.7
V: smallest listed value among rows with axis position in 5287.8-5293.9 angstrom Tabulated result 18.8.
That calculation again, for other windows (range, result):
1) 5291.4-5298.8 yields 15.2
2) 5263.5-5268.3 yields 12.4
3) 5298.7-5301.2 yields 18.5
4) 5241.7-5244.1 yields 19.1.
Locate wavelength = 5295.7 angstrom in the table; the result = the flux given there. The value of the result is 18.8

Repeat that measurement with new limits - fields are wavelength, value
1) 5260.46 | 17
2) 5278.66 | 18.5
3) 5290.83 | 21.7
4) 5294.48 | 18.5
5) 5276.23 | 15.1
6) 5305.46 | 20.2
